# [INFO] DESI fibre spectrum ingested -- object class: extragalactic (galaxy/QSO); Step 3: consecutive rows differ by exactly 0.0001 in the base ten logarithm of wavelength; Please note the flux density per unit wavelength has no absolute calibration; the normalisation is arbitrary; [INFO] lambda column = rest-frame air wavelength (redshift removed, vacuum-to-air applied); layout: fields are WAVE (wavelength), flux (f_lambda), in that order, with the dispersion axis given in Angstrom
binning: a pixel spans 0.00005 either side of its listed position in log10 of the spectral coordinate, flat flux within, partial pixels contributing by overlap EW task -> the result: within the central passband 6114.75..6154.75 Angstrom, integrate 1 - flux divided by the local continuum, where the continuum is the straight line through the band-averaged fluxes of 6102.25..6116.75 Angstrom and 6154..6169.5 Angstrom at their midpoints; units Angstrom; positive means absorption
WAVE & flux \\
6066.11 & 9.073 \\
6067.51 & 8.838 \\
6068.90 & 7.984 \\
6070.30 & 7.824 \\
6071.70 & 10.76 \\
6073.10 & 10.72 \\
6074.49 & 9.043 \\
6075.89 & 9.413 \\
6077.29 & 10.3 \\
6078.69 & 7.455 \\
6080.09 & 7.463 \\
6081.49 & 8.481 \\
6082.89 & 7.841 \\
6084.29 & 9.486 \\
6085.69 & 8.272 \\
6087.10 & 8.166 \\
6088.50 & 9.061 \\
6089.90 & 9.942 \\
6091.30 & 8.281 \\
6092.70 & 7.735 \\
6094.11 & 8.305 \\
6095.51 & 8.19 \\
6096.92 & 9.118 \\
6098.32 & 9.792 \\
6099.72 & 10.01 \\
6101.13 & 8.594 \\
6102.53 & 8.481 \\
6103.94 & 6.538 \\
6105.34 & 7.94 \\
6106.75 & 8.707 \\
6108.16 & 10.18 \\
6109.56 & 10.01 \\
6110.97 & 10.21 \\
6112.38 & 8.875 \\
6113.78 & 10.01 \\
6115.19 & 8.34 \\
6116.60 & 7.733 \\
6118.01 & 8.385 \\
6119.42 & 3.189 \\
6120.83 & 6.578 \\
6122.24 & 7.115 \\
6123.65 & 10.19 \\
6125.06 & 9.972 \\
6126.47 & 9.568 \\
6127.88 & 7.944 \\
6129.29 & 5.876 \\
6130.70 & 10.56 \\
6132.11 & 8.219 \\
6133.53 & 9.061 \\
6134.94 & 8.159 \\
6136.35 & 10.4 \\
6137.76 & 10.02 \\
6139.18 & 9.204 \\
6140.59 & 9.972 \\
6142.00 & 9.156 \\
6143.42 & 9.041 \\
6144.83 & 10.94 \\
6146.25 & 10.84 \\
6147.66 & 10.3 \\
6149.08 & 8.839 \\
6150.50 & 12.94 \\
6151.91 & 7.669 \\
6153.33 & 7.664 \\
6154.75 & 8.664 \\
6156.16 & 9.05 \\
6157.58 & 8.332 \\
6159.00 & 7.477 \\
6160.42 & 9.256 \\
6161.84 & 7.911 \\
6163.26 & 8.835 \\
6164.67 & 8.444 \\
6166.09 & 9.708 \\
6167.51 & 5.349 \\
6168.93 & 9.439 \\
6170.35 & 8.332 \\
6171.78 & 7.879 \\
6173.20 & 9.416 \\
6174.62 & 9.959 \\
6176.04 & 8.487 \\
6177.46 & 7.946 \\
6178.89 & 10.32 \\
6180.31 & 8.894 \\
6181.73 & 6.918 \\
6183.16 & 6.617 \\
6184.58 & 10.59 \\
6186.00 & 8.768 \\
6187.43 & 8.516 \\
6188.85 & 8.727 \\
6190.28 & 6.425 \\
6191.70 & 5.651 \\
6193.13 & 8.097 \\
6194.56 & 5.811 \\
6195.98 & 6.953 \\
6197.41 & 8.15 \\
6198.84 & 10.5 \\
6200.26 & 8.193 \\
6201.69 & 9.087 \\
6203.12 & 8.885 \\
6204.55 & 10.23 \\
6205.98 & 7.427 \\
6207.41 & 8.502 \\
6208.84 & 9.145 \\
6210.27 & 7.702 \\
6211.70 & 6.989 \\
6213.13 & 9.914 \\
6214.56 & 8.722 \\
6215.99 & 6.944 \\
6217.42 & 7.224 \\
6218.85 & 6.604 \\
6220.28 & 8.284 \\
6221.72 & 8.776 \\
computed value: -1.0 Angstrom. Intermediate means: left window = 8.87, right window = 8.4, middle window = 8.85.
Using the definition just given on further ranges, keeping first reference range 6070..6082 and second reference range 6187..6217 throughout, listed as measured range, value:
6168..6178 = -0.5 Angstrom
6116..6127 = 1.2 Angstrom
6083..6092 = 0.2 Angstrom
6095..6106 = 0.4 Angstrom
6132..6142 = -0.8 Angstrom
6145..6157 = -1.5 Angstrom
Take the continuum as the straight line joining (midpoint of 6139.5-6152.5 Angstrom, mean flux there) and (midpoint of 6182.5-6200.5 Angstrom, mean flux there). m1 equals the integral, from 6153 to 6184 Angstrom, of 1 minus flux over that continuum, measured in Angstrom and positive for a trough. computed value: 1.8 Angstrom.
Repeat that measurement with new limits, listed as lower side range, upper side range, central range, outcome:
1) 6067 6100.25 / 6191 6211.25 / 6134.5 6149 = -2.2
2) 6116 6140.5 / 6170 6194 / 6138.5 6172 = -2.5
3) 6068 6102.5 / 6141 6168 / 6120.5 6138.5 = 0.3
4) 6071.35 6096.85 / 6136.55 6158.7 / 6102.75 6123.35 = 2.1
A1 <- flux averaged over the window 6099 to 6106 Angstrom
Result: 8.33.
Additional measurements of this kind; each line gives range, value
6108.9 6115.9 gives 9.48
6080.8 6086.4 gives 8.51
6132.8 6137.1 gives 9.21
